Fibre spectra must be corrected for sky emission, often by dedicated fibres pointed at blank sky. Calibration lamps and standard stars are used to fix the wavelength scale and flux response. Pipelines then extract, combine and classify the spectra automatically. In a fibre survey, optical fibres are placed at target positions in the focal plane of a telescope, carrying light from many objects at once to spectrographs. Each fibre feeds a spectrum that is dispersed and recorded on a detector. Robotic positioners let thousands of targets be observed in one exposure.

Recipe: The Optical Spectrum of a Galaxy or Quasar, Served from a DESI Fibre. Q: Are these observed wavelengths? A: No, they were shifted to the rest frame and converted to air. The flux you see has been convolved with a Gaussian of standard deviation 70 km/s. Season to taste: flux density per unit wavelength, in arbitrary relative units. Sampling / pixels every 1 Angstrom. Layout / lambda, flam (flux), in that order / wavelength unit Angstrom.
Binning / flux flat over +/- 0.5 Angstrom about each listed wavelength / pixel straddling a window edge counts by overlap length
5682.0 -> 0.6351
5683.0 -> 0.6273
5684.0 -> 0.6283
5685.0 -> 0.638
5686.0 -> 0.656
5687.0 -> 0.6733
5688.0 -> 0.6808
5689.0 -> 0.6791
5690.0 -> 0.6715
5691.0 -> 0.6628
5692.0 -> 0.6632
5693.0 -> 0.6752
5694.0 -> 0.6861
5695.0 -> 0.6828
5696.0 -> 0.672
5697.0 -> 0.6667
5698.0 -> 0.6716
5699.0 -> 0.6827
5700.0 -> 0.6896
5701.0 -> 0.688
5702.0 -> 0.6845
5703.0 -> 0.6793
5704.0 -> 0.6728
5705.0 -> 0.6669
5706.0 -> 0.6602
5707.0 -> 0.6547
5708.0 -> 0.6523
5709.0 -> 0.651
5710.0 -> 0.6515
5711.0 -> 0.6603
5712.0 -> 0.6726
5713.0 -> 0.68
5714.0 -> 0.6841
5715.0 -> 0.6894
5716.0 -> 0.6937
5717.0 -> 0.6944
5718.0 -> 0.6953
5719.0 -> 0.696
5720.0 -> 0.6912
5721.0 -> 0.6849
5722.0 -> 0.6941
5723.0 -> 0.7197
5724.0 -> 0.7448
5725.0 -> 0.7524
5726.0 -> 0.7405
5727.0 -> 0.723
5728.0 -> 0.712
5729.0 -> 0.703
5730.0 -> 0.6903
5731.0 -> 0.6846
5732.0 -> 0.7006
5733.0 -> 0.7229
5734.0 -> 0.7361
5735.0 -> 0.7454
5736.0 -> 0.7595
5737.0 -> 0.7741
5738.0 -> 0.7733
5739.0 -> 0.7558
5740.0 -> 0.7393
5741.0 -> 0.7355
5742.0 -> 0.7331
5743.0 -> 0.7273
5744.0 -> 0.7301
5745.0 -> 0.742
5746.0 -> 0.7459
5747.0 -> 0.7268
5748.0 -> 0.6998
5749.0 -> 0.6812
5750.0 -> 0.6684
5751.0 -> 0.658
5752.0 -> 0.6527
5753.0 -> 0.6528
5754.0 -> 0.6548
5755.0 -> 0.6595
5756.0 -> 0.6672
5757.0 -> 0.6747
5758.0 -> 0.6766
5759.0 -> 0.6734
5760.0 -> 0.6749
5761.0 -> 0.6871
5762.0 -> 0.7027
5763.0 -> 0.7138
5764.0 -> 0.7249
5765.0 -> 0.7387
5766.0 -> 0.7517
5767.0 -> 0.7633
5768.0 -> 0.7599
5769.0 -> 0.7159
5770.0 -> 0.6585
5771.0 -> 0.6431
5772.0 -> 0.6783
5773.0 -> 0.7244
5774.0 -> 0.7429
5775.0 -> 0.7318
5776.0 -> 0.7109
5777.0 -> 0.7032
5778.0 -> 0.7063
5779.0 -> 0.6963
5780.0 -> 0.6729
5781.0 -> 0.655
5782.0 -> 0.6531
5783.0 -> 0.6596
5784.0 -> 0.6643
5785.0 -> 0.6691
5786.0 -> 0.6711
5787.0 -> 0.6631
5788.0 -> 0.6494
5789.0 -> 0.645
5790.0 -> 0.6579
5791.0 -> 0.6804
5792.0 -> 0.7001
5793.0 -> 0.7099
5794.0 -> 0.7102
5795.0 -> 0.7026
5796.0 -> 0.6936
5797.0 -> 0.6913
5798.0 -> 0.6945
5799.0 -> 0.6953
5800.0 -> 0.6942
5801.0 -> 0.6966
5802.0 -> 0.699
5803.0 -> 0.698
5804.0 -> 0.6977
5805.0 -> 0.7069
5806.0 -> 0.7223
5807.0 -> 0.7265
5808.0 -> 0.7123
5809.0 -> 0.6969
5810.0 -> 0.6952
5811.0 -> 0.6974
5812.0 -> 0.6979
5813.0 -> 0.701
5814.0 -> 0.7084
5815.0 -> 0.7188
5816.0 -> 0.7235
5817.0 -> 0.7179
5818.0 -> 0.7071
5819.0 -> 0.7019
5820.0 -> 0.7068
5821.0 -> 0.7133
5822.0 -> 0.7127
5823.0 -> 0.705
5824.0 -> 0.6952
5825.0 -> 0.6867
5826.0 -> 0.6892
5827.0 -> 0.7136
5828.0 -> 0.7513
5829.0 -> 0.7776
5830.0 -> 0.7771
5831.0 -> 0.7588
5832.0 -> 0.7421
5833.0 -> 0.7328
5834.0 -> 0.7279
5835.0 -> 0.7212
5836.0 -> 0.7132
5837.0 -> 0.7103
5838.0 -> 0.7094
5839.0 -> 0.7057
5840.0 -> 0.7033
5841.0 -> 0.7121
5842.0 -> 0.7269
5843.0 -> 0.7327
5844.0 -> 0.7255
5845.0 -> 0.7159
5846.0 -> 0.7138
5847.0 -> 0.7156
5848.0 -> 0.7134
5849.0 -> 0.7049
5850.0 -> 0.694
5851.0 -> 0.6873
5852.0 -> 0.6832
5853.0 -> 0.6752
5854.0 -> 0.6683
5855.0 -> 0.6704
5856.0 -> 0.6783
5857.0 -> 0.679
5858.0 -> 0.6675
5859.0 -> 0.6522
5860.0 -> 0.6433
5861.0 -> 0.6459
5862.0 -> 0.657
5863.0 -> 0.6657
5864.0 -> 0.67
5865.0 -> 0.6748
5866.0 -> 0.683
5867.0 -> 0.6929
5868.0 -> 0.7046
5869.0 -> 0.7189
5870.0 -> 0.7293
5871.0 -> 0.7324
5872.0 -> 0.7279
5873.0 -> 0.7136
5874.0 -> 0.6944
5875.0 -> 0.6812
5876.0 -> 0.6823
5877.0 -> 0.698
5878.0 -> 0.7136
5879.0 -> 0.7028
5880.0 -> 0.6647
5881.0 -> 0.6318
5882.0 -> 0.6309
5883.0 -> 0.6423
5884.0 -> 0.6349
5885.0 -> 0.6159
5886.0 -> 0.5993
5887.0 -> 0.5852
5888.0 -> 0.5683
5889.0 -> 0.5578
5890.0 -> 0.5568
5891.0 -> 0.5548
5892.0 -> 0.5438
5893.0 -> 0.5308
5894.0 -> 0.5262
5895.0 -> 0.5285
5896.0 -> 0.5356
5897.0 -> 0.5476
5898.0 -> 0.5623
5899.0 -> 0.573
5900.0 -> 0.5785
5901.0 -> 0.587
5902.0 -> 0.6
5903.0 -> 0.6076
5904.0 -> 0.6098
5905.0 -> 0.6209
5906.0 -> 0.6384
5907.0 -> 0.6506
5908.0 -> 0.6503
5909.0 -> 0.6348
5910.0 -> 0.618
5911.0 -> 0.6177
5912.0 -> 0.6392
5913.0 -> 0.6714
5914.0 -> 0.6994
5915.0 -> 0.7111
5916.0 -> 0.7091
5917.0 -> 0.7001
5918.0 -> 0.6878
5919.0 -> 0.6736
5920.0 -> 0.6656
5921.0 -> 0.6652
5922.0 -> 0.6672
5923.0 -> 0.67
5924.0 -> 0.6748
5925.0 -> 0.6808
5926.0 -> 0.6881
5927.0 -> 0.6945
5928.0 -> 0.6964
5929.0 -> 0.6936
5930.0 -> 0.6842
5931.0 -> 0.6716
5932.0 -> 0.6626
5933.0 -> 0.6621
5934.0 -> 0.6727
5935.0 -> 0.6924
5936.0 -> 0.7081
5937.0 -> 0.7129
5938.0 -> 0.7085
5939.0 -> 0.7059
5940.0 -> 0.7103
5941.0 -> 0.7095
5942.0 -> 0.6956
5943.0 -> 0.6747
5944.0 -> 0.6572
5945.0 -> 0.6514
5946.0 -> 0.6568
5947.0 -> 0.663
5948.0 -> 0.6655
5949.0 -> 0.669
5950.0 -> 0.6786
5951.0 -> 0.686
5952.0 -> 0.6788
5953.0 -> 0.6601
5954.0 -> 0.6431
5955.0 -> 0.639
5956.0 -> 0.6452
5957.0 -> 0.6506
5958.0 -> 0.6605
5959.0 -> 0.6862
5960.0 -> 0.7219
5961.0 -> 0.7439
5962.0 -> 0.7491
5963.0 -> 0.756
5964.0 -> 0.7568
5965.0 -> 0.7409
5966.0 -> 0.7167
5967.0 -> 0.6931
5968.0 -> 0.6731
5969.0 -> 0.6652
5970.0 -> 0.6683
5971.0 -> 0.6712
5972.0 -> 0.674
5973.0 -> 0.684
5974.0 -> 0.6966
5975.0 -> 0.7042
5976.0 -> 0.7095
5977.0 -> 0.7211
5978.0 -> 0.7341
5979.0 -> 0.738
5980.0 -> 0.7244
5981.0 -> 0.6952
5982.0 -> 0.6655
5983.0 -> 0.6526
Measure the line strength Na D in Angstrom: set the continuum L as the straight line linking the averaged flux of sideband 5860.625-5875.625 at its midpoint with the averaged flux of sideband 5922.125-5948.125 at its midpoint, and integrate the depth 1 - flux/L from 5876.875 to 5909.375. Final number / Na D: 4.16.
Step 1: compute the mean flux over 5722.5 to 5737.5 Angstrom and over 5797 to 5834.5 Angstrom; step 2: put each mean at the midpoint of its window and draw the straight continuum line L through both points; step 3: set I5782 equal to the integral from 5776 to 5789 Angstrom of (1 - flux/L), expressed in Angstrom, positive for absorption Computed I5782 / 0.8 Angstrom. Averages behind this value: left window 0.727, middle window 0.672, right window 0.713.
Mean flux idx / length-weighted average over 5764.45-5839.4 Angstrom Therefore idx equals 0.704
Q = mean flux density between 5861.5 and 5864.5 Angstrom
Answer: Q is 0.664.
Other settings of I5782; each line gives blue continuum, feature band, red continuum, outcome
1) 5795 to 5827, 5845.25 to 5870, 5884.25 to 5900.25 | -2.4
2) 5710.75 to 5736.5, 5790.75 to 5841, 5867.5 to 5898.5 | -3.7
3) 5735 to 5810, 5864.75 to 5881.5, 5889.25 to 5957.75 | -0.8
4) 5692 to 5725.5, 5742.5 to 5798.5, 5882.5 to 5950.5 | -1.8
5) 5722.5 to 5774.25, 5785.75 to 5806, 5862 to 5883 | 0.4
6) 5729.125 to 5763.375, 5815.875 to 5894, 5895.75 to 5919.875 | -3.1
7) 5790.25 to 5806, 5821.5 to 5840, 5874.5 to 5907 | -1.6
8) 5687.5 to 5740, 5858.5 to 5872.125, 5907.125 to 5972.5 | 0.0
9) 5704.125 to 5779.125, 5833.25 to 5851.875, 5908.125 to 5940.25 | -0.6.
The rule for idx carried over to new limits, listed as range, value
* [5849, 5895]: 0.653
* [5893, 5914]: 0.601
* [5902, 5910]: 0.628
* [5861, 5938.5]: 0.649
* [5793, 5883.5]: 0.701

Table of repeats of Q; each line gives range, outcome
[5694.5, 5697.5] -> 0.674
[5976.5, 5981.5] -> 0.723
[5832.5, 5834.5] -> 0.73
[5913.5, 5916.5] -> 0.707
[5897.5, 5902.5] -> 0.58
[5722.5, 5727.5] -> 0.736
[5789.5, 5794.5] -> 0.692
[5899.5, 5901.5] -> 0.583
